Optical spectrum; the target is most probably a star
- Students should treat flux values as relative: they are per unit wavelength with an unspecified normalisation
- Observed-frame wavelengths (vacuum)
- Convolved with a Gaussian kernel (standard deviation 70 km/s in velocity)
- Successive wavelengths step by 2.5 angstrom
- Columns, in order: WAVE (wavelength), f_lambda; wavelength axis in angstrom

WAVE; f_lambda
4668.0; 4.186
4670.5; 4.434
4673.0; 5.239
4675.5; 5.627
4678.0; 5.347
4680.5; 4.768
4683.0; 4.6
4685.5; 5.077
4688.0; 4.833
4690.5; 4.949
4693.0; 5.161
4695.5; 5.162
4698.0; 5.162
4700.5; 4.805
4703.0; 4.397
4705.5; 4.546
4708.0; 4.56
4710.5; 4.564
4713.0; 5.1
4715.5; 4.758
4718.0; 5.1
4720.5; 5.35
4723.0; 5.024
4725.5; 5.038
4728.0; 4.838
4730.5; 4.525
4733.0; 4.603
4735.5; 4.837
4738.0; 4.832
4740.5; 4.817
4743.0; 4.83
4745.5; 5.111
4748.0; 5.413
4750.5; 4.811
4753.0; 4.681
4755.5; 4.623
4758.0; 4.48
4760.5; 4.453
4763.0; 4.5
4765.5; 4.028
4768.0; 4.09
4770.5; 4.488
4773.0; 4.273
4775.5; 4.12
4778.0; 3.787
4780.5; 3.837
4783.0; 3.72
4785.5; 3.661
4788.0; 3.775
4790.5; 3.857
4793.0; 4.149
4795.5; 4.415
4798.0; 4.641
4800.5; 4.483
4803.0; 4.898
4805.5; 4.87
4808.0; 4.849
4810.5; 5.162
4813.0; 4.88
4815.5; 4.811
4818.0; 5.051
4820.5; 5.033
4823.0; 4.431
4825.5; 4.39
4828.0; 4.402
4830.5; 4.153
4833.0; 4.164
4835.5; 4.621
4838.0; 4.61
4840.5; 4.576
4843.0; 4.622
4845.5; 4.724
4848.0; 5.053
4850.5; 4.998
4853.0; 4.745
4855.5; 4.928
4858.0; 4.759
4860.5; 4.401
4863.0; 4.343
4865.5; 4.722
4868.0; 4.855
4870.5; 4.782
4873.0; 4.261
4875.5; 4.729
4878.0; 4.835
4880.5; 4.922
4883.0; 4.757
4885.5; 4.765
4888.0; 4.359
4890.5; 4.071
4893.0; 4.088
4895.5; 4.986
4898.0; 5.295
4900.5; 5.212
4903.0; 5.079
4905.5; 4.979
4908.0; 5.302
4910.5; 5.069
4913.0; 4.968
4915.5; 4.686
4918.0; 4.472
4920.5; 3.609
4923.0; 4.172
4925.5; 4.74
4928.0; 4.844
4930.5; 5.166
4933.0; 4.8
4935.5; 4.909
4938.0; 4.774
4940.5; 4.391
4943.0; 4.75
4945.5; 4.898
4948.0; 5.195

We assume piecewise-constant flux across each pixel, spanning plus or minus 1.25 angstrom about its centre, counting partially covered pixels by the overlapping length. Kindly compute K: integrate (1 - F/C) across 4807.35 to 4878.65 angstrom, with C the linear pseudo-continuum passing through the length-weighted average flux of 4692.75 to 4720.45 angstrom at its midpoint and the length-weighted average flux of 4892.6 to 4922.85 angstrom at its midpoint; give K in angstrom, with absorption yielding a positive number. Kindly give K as 2.1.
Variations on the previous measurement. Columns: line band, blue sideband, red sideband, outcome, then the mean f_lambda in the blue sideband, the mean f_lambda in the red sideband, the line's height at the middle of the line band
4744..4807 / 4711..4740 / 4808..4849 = 5.5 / 4.9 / 4.67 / 4.79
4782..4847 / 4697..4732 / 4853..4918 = 3.9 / 4.84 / 4.76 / 4.79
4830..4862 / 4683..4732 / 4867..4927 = 0.7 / 4.88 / 4.71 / 4.76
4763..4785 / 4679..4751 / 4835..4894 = 3.4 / 4.88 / 4.65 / 4.79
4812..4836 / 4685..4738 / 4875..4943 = 1.0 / 4.87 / 4.74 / 4.8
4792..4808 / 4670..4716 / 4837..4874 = 0.6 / 4.91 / 4.7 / 4.77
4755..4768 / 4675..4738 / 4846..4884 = 1.3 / 4.9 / 4.74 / 4.84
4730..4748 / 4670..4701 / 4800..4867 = 0.2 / 5.03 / 4.69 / 4.91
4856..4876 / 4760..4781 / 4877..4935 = -0.1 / 4.18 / 4.75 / 4.58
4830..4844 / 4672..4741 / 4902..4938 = 1.0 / 4.91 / 4.77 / 4.83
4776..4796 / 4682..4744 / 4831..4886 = 3.7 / 4.86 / 4.68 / 4.77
